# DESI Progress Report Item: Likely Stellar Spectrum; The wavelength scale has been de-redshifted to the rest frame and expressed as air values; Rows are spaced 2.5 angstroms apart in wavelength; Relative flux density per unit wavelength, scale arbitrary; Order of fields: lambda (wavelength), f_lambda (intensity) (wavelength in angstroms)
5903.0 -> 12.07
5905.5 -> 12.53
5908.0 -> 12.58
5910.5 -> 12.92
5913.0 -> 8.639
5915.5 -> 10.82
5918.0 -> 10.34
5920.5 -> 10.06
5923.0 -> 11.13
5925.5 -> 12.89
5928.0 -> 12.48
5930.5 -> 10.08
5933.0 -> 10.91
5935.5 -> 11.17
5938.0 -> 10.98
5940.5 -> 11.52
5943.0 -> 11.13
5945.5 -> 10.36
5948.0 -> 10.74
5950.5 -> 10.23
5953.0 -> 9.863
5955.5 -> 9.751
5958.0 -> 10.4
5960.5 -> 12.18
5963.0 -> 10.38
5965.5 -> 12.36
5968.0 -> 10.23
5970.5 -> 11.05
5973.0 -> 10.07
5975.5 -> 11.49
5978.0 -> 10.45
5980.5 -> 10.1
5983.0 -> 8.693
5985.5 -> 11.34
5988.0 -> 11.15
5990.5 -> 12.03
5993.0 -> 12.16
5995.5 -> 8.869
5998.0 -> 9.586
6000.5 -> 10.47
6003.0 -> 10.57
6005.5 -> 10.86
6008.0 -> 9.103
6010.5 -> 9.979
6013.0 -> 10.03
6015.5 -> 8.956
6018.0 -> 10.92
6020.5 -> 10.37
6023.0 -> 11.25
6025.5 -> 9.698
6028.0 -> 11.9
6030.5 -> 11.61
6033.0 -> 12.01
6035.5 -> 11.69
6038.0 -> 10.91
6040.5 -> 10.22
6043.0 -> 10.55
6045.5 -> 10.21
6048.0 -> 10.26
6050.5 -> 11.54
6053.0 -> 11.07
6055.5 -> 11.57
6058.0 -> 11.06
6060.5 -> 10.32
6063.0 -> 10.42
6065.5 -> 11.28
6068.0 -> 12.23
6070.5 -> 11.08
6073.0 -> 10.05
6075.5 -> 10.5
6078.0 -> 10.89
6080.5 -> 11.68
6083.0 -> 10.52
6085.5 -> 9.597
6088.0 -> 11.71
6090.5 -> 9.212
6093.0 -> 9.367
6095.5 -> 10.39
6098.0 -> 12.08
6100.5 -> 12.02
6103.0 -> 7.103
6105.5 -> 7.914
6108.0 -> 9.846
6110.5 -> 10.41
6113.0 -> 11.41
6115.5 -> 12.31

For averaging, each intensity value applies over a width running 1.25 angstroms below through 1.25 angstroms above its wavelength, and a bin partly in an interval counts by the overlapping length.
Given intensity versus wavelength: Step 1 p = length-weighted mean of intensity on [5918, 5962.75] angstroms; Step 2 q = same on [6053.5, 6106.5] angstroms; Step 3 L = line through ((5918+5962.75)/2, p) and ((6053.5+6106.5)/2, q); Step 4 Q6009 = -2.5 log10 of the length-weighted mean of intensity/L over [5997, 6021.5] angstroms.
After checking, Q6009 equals 0.07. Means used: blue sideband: 10.9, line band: 10.1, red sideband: 10.5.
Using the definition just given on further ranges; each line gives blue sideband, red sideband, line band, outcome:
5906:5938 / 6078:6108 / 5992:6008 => 0.045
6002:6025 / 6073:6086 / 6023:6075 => -0.055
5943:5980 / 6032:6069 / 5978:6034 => 0.033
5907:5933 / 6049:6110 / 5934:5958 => 0.044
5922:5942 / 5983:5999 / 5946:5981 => 0.036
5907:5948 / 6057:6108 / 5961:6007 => 0.019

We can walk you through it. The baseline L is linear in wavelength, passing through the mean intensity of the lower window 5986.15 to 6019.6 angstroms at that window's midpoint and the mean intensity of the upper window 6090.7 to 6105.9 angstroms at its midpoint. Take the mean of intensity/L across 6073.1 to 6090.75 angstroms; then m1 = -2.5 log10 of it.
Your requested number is -0.07 mag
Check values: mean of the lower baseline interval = 10.4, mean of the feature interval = 10.6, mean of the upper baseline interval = 9.88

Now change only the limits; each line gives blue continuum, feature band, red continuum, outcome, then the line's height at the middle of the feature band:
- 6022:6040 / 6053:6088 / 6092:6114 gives -0.031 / 10.6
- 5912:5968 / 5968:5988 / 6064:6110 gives 0.025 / 10.7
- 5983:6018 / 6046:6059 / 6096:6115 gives -0.078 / 10.3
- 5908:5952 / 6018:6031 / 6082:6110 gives -0.051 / 10.4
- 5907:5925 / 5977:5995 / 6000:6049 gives -0.005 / 10.7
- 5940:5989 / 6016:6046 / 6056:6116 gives -0.032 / 10.6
